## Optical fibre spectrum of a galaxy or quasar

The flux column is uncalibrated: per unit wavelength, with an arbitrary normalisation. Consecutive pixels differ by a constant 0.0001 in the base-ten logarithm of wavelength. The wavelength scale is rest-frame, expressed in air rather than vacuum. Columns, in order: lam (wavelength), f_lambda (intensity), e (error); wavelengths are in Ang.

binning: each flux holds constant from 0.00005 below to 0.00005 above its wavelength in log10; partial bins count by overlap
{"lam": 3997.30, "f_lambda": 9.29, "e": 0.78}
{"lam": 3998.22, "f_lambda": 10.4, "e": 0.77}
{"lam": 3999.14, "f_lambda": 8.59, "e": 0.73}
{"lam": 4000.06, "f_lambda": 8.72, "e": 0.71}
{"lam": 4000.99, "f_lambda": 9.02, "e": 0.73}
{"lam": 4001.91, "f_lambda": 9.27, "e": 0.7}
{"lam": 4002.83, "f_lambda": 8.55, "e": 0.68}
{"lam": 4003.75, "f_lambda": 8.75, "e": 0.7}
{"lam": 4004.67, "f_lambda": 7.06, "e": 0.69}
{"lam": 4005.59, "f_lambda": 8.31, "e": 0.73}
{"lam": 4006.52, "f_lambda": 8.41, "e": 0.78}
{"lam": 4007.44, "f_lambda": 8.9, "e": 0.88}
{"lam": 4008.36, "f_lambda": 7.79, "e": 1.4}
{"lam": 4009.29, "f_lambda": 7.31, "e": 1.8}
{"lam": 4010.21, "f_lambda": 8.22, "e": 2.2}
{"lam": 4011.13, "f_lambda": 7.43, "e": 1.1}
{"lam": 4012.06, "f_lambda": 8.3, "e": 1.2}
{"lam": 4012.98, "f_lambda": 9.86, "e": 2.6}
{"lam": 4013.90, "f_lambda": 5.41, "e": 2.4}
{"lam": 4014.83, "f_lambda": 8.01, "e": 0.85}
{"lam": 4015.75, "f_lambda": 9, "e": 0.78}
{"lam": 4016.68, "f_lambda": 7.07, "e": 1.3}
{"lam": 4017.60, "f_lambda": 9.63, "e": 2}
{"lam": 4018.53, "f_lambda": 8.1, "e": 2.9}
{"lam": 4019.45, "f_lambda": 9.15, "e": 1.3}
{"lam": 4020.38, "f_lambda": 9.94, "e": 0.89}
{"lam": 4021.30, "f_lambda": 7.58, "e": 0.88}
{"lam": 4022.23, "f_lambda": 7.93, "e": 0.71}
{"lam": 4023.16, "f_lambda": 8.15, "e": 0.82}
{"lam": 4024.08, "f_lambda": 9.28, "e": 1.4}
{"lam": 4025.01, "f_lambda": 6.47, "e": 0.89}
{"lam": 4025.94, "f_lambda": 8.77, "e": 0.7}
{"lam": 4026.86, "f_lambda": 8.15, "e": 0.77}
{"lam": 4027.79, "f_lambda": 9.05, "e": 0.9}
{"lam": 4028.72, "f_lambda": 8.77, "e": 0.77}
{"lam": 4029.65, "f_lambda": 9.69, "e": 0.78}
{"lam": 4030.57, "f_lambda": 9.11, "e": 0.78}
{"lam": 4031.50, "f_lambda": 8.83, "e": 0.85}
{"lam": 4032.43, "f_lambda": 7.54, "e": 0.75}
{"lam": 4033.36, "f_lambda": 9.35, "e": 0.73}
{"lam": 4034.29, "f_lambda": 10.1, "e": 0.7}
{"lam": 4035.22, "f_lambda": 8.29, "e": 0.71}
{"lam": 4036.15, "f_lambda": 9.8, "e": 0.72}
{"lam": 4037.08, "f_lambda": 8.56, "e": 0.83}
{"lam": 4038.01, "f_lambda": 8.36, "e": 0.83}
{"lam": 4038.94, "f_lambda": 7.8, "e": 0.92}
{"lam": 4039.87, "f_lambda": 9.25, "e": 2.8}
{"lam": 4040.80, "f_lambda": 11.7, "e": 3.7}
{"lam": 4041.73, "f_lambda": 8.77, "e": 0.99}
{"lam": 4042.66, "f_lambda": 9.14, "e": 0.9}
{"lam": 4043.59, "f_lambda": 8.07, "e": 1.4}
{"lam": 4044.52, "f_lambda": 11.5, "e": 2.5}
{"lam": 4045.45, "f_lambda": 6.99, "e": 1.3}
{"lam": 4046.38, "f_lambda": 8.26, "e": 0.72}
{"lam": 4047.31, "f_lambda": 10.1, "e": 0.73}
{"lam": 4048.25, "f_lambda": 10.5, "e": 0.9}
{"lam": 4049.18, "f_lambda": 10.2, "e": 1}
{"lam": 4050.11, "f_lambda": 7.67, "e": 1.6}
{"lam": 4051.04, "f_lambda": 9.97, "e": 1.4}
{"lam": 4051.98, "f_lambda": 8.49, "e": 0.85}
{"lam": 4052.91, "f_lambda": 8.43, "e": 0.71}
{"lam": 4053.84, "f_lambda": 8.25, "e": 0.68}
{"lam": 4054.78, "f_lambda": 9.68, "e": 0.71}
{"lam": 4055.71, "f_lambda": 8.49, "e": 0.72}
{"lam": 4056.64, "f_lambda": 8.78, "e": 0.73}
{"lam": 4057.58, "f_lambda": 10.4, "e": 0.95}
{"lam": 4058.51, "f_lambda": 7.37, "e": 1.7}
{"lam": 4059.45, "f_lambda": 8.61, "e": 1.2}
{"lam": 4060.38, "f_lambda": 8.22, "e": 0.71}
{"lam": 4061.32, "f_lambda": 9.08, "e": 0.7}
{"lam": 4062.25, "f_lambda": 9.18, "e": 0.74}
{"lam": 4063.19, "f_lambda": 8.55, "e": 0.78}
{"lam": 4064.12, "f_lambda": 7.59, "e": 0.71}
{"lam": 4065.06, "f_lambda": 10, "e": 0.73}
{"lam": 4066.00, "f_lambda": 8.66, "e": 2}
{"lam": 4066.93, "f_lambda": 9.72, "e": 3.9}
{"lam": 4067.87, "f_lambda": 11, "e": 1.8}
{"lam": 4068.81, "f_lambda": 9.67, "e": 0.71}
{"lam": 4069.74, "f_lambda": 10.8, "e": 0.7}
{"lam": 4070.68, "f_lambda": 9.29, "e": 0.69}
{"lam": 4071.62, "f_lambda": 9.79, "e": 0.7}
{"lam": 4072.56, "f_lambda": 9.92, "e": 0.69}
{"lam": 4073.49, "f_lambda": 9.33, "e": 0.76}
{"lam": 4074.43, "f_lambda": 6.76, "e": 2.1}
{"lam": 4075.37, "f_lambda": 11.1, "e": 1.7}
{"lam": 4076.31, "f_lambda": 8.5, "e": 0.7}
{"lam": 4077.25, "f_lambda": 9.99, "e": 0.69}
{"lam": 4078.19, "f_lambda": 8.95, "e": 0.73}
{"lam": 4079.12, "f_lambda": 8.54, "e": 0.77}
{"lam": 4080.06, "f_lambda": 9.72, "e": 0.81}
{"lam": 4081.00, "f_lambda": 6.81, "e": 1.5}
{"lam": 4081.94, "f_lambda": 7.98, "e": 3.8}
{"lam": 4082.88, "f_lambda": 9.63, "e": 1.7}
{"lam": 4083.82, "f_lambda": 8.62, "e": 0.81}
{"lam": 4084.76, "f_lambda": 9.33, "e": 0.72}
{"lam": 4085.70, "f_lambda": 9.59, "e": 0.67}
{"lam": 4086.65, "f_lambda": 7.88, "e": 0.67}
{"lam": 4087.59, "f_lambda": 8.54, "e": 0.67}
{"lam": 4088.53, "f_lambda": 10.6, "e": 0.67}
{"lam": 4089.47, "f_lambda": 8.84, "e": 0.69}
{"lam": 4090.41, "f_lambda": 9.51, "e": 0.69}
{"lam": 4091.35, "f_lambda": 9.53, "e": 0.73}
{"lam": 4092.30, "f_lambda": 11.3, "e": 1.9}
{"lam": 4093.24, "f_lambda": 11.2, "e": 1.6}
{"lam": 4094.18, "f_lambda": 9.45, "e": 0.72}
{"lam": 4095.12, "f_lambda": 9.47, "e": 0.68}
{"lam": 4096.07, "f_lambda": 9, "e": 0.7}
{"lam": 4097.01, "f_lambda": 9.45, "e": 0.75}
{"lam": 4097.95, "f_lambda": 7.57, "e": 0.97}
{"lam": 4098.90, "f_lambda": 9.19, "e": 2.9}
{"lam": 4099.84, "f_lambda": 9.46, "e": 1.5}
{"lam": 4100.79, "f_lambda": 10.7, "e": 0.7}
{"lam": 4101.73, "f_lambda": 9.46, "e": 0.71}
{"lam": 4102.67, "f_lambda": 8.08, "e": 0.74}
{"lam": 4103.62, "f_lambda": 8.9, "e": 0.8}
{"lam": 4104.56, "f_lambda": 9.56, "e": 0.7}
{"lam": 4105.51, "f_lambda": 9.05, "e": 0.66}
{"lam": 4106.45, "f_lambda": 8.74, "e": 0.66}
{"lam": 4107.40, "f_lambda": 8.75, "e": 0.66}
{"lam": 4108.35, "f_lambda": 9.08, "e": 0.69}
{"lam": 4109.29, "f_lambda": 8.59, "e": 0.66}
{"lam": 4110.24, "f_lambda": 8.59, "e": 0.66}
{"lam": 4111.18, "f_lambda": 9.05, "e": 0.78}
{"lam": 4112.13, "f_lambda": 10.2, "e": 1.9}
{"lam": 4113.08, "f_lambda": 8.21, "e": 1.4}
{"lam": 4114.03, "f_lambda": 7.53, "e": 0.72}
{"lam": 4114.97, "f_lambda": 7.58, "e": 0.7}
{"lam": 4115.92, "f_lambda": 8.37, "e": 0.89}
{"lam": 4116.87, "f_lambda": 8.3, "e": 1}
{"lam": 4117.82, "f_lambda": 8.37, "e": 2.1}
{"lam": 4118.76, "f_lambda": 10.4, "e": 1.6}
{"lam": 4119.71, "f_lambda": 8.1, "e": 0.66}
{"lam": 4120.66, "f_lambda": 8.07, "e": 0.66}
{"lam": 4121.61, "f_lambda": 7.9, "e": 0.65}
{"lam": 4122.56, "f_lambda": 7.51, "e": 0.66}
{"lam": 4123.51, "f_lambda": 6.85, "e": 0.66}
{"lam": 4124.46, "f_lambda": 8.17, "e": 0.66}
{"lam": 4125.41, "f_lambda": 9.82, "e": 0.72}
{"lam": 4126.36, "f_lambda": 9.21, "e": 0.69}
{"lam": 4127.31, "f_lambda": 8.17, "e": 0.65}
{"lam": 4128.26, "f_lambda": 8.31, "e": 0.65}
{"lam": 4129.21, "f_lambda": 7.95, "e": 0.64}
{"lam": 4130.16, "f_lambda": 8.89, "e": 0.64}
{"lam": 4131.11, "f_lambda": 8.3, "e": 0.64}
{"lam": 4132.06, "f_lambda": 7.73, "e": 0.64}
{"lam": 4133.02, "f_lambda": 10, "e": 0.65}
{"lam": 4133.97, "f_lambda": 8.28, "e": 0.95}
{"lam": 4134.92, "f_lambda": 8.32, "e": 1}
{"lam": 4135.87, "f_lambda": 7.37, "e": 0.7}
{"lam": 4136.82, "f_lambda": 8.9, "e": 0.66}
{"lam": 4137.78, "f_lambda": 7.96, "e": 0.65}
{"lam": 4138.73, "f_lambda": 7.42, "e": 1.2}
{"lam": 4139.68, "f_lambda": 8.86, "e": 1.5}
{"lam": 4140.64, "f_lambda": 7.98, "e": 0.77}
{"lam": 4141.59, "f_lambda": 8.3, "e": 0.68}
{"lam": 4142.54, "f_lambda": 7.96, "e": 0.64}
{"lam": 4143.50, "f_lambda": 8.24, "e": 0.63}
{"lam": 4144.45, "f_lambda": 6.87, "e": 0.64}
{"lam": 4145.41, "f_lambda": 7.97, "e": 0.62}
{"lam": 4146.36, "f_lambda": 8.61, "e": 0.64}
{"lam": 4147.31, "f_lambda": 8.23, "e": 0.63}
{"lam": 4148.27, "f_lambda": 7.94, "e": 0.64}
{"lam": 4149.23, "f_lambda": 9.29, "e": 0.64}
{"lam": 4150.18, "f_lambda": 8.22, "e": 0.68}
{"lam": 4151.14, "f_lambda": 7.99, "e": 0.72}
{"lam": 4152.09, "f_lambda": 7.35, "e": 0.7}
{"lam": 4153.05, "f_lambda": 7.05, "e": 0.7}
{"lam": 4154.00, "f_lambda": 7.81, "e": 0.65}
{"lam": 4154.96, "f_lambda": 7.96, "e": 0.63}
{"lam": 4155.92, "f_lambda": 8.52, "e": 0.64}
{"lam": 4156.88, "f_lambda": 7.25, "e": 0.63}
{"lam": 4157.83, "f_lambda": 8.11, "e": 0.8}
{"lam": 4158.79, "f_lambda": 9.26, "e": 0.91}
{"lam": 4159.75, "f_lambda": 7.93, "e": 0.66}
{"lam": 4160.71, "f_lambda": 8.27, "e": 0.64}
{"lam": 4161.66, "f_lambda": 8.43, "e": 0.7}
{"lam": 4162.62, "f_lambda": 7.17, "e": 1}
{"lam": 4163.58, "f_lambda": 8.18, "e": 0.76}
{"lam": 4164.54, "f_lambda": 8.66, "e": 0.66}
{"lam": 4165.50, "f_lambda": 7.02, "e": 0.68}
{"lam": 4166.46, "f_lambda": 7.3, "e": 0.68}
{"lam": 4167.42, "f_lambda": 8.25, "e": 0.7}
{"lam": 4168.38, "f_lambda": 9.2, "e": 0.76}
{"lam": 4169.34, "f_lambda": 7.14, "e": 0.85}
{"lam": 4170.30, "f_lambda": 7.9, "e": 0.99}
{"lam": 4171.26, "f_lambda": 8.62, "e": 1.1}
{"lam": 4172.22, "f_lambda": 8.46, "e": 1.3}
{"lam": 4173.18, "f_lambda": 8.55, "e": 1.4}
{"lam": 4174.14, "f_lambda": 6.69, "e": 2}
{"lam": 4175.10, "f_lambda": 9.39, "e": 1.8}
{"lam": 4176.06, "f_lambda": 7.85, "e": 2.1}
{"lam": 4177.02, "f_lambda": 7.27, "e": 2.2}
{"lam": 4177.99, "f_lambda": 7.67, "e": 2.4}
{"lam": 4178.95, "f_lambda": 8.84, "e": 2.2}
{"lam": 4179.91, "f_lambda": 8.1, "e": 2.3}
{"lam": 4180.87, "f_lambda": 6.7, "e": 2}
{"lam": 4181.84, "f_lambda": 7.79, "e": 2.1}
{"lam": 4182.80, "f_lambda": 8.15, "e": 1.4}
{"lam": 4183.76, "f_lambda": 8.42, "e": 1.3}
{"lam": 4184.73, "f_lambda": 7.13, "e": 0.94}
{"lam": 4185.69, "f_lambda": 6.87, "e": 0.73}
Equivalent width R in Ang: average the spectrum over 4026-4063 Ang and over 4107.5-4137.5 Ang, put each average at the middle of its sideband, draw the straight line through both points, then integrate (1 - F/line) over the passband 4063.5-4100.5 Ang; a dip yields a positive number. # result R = -2.40 Ang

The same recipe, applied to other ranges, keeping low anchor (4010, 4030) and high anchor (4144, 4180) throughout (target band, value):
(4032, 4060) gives -2.4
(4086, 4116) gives -3.5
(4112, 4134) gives -0.8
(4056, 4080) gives -2.8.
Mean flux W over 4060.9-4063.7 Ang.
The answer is 8.93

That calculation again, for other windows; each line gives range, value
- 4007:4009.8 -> 7.99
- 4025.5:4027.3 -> 8.49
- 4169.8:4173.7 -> 8.36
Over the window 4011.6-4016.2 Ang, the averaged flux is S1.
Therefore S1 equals 8.13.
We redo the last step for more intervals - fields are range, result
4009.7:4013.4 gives 8.43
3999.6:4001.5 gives 8.85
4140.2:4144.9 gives 7.88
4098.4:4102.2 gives 9.69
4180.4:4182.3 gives 7.21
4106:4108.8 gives 8.83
